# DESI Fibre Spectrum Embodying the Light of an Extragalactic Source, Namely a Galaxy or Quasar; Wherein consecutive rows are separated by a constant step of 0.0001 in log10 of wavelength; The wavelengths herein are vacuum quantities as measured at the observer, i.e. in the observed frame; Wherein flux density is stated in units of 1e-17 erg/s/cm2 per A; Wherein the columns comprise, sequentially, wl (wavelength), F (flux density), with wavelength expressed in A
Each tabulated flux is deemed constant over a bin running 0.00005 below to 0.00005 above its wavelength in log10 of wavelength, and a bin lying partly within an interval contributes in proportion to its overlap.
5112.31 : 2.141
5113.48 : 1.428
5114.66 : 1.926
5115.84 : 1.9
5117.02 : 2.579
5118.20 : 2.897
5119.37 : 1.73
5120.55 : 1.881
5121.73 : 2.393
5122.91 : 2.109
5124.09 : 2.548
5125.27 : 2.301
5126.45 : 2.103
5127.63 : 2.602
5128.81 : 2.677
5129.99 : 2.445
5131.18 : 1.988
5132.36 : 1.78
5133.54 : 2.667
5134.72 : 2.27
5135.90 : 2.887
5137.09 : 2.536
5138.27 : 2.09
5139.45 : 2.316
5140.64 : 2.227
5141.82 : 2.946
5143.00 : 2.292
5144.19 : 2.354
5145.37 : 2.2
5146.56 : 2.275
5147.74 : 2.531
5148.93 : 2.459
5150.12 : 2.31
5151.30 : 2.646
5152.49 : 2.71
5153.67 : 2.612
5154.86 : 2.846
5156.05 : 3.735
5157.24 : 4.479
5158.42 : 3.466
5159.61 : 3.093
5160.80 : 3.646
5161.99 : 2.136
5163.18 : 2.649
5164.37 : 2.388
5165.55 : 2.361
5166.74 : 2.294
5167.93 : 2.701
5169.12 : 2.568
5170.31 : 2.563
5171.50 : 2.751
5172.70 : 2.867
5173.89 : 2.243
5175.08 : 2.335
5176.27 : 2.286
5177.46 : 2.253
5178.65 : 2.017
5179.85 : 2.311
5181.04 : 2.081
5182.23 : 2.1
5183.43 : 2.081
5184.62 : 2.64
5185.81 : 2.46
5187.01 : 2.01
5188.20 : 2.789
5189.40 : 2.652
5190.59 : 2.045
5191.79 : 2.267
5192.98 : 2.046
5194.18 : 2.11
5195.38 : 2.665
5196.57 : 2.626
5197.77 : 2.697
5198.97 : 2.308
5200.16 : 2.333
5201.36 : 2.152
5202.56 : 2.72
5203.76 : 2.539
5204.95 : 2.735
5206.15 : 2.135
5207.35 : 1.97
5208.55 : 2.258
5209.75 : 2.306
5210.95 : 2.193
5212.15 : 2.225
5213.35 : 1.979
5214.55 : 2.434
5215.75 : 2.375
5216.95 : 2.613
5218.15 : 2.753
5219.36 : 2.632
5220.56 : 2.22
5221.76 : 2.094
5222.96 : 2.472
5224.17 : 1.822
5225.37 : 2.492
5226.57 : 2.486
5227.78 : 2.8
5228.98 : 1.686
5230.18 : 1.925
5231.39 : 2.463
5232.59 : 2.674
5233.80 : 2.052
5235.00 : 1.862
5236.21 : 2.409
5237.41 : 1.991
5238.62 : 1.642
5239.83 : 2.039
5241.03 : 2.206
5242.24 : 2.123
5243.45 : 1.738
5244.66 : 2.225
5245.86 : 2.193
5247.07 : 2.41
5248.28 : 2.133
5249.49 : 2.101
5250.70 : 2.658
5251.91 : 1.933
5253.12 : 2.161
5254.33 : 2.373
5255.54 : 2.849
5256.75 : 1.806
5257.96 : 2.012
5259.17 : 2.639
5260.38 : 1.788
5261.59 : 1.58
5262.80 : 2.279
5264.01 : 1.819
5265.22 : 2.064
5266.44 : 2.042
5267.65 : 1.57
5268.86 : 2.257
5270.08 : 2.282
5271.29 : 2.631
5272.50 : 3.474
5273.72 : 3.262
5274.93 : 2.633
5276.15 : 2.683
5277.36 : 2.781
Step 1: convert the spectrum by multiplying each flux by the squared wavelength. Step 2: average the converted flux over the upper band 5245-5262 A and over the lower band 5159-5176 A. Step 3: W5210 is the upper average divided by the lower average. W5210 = 0.87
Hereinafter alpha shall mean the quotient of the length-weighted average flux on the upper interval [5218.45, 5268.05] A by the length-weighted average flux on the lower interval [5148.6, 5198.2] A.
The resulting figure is 0.84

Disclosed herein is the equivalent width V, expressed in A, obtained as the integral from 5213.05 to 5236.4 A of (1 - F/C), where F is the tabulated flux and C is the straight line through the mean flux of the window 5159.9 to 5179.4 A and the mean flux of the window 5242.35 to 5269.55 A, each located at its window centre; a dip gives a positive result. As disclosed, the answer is -0.5 A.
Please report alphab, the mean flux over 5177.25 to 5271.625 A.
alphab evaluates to 2.25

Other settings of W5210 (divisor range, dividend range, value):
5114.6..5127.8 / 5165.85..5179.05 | 1.11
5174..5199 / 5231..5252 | 0.95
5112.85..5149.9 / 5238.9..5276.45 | 1.03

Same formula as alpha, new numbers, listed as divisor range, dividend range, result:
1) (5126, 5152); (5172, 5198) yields 0.98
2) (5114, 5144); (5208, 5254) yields 0.96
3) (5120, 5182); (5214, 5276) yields 0.90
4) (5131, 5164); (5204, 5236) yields 0.87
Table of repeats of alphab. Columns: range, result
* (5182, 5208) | 2.37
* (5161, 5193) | 2.39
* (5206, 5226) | 2.3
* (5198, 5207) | 2.42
